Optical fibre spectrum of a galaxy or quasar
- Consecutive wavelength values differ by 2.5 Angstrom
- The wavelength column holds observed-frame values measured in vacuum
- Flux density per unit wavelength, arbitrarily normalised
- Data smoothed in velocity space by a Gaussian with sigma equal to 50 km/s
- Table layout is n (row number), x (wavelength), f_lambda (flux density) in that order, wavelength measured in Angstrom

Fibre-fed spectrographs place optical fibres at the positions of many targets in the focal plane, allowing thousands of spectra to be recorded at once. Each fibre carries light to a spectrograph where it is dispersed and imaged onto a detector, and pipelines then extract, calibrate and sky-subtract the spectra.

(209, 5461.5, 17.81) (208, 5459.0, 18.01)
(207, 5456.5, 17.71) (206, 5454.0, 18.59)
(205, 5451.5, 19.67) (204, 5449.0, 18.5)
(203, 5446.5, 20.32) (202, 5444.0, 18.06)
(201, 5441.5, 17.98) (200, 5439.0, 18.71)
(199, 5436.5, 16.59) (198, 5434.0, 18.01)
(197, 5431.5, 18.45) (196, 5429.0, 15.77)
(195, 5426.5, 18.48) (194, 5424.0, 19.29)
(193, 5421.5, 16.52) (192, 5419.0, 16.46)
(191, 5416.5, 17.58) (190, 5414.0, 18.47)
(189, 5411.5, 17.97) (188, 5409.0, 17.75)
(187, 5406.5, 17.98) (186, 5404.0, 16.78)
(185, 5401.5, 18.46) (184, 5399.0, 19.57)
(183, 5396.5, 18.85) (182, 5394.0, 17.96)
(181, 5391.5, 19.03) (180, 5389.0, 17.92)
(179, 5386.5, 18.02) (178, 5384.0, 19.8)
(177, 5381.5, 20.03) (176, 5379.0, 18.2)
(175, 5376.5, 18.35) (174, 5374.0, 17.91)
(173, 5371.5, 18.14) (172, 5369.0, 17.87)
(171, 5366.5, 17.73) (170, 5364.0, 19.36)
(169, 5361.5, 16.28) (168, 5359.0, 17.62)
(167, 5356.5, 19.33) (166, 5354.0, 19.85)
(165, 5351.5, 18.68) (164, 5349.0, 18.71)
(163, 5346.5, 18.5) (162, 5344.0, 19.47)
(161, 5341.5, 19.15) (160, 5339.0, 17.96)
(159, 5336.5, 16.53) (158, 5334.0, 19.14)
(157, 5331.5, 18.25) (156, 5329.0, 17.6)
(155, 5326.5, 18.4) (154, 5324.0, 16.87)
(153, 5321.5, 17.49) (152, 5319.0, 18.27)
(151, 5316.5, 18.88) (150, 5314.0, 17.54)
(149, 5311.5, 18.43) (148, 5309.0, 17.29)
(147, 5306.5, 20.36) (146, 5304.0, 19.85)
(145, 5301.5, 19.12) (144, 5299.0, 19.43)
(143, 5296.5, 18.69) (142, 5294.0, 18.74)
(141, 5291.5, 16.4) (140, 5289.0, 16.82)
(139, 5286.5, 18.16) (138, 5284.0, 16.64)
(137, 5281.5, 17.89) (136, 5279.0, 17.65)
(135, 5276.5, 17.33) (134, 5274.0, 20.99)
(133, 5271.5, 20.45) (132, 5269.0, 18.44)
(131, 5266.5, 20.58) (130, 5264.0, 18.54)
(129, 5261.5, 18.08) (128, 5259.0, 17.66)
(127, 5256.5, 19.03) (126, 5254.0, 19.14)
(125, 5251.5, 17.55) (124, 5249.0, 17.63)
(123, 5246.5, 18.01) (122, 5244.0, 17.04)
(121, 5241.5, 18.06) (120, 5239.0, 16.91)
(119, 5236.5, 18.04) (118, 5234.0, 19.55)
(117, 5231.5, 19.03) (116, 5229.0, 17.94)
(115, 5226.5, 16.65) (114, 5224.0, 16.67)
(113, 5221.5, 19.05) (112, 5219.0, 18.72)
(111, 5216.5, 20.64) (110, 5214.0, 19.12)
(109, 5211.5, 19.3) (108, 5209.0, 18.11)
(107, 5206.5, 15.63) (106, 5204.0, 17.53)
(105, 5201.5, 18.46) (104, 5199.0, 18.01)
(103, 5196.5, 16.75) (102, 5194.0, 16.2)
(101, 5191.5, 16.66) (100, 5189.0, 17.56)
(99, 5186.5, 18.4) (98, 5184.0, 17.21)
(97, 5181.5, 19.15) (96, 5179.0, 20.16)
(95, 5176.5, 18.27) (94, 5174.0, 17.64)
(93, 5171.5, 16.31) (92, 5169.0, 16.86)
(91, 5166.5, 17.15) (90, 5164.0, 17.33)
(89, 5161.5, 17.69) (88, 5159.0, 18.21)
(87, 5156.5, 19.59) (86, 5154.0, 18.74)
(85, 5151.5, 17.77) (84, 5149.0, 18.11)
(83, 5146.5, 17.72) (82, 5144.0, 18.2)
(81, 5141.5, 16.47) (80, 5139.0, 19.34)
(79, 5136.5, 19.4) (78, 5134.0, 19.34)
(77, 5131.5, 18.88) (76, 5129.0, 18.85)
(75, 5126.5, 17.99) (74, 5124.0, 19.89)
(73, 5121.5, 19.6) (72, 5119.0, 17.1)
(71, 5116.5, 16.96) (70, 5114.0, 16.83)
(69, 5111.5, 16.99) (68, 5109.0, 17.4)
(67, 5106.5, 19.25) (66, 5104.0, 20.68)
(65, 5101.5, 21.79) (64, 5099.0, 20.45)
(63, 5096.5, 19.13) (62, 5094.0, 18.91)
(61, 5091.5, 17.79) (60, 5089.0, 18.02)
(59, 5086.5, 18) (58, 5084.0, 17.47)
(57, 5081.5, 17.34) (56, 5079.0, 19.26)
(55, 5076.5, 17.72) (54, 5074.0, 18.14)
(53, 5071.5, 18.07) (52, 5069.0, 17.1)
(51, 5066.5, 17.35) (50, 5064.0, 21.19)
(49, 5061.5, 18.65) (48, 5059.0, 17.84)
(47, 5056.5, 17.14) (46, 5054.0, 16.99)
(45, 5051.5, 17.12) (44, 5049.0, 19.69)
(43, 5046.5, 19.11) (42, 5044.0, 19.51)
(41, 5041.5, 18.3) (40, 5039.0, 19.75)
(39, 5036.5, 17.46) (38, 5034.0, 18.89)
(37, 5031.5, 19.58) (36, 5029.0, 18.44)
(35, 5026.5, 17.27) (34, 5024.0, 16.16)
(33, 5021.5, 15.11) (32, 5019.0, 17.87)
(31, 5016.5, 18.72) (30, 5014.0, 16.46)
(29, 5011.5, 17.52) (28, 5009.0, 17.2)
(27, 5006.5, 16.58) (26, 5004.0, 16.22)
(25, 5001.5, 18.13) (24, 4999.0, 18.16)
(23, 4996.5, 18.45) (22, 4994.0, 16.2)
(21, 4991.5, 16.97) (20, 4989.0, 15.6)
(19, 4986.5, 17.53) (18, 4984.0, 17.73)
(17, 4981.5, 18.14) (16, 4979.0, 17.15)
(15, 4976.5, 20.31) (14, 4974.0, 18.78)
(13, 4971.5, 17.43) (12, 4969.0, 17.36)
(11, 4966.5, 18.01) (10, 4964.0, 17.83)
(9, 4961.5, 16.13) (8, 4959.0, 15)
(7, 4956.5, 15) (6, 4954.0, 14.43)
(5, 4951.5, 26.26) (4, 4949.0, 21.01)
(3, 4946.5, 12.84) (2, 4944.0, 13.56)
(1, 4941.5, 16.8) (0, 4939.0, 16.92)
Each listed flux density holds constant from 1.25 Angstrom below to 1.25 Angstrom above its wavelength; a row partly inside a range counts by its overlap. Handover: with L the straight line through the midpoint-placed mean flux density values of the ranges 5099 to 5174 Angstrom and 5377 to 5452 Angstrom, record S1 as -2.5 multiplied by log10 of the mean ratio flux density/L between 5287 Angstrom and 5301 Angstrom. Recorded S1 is 0.01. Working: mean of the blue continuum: 18.3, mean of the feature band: 18.1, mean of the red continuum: 18.2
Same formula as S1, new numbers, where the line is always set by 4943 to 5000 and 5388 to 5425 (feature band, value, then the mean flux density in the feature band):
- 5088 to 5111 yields -0.10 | 19.2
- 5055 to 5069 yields -0.05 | 18.3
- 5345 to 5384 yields -0.03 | 18.5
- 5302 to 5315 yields -0.05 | 18.7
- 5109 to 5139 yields -0.04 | 18.4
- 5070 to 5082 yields -0.04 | 18.1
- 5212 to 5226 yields -0.06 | 18.7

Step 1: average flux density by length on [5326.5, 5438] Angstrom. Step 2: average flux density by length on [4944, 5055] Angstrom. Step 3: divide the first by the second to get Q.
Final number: 1.03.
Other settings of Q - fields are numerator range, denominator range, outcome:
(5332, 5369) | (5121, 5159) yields 0.99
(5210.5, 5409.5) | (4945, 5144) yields 1.02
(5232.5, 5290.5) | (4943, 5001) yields 1.05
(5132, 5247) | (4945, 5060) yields 1.02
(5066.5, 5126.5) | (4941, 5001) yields 1.06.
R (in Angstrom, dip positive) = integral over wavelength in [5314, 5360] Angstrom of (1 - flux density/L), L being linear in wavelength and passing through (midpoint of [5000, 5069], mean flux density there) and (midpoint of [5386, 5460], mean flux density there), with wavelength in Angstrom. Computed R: -0.71 Angstrom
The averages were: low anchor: 17.9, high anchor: 18.1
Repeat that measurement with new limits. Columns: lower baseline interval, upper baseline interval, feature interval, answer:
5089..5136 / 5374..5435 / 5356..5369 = 0.19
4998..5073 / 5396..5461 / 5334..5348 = -0.27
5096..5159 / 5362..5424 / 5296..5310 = -0.63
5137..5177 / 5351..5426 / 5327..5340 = 0.17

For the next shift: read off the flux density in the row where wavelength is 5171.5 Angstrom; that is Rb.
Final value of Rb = 16.31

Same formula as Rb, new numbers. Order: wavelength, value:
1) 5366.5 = 17.73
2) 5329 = 17.6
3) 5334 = 19.14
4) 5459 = 18.01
